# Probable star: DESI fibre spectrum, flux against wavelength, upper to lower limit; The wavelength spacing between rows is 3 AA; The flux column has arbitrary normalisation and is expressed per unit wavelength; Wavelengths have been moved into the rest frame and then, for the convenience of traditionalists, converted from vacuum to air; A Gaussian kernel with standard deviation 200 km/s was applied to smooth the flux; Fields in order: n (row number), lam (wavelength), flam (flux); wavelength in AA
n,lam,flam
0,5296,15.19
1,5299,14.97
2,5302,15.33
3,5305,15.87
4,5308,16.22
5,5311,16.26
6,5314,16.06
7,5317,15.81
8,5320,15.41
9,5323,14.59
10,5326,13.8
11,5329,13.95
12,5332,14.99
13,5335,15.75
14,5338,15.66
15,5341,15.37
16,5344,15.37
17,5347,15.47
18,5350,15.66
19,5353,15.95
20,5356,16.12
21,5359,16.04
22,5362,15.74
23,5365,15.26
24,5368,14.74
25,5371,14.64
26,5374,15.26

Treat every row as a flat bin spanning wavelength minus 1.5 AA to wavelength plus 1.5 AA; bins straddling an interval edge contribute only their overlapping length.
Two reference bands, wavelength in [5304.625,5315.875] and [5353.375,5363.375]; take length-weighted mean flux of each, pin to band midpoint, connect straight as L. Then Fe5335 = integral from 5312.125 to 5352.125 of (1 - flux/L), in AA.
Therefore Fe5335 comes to 2.0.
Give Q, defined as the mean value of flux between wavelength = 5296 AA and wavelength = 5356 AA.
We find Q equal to 15.4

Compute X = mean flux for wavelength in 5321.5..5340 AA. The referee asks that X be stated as 14.8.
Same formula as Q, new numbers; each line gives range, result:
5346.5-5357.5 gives 15.8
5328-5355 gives 15.4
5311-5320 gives 15.9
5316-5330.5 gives 14.7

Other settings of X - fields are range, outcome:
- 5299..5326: 15.5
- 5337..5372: 15.5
